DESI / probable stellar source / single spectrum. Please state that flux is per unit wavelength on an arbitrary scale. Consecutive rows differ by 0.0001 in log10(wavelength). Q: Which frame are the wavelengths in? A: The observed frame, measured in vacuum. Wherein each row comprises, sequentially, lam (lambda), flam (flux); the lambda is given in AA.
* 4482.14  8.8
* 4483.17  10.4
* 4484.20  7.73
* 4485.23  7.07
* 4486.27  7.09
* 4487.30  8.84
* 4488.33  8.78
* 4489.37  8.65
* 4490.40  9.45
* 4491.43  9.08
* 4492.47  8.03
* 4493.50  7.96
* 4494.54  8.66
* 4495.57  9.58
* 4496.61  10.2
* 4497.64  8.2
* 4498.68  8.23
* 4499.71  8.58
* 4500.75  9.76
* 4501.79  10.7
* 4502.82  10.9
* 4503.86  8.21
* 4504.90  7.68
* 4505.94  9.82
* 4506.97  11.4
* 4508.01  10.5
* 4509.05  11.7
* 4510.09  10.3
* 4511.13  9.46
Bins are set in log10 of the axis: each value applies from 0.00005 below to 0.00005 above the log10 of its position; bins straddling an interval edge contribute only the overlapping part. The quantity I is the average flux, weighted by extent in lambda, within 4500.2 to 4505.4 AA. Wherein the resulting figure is 9.44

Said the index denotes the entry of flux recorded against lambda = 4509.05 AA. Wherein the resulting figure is 11.7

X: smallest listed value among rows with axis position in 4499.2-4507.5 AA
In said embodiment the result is 7.68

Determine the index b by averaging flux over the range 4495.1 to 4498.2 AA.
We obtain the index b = 9.3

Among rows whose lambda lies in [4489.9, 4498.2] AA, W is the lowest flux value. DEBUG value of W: 7.96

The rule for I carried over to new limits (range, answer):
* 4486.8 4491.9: 8.97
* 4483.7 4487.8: 7.68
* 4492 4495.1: 8.25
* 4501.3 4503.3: 10.8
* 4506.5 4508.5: 10.9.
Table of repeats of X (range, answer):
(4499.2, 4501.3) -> 8.58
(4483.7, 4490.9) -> 7.07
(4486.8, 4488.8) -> 8.78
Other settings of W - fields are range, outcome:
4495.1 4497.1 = 9.58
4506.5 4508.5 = 10.5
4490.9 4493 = 8.03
